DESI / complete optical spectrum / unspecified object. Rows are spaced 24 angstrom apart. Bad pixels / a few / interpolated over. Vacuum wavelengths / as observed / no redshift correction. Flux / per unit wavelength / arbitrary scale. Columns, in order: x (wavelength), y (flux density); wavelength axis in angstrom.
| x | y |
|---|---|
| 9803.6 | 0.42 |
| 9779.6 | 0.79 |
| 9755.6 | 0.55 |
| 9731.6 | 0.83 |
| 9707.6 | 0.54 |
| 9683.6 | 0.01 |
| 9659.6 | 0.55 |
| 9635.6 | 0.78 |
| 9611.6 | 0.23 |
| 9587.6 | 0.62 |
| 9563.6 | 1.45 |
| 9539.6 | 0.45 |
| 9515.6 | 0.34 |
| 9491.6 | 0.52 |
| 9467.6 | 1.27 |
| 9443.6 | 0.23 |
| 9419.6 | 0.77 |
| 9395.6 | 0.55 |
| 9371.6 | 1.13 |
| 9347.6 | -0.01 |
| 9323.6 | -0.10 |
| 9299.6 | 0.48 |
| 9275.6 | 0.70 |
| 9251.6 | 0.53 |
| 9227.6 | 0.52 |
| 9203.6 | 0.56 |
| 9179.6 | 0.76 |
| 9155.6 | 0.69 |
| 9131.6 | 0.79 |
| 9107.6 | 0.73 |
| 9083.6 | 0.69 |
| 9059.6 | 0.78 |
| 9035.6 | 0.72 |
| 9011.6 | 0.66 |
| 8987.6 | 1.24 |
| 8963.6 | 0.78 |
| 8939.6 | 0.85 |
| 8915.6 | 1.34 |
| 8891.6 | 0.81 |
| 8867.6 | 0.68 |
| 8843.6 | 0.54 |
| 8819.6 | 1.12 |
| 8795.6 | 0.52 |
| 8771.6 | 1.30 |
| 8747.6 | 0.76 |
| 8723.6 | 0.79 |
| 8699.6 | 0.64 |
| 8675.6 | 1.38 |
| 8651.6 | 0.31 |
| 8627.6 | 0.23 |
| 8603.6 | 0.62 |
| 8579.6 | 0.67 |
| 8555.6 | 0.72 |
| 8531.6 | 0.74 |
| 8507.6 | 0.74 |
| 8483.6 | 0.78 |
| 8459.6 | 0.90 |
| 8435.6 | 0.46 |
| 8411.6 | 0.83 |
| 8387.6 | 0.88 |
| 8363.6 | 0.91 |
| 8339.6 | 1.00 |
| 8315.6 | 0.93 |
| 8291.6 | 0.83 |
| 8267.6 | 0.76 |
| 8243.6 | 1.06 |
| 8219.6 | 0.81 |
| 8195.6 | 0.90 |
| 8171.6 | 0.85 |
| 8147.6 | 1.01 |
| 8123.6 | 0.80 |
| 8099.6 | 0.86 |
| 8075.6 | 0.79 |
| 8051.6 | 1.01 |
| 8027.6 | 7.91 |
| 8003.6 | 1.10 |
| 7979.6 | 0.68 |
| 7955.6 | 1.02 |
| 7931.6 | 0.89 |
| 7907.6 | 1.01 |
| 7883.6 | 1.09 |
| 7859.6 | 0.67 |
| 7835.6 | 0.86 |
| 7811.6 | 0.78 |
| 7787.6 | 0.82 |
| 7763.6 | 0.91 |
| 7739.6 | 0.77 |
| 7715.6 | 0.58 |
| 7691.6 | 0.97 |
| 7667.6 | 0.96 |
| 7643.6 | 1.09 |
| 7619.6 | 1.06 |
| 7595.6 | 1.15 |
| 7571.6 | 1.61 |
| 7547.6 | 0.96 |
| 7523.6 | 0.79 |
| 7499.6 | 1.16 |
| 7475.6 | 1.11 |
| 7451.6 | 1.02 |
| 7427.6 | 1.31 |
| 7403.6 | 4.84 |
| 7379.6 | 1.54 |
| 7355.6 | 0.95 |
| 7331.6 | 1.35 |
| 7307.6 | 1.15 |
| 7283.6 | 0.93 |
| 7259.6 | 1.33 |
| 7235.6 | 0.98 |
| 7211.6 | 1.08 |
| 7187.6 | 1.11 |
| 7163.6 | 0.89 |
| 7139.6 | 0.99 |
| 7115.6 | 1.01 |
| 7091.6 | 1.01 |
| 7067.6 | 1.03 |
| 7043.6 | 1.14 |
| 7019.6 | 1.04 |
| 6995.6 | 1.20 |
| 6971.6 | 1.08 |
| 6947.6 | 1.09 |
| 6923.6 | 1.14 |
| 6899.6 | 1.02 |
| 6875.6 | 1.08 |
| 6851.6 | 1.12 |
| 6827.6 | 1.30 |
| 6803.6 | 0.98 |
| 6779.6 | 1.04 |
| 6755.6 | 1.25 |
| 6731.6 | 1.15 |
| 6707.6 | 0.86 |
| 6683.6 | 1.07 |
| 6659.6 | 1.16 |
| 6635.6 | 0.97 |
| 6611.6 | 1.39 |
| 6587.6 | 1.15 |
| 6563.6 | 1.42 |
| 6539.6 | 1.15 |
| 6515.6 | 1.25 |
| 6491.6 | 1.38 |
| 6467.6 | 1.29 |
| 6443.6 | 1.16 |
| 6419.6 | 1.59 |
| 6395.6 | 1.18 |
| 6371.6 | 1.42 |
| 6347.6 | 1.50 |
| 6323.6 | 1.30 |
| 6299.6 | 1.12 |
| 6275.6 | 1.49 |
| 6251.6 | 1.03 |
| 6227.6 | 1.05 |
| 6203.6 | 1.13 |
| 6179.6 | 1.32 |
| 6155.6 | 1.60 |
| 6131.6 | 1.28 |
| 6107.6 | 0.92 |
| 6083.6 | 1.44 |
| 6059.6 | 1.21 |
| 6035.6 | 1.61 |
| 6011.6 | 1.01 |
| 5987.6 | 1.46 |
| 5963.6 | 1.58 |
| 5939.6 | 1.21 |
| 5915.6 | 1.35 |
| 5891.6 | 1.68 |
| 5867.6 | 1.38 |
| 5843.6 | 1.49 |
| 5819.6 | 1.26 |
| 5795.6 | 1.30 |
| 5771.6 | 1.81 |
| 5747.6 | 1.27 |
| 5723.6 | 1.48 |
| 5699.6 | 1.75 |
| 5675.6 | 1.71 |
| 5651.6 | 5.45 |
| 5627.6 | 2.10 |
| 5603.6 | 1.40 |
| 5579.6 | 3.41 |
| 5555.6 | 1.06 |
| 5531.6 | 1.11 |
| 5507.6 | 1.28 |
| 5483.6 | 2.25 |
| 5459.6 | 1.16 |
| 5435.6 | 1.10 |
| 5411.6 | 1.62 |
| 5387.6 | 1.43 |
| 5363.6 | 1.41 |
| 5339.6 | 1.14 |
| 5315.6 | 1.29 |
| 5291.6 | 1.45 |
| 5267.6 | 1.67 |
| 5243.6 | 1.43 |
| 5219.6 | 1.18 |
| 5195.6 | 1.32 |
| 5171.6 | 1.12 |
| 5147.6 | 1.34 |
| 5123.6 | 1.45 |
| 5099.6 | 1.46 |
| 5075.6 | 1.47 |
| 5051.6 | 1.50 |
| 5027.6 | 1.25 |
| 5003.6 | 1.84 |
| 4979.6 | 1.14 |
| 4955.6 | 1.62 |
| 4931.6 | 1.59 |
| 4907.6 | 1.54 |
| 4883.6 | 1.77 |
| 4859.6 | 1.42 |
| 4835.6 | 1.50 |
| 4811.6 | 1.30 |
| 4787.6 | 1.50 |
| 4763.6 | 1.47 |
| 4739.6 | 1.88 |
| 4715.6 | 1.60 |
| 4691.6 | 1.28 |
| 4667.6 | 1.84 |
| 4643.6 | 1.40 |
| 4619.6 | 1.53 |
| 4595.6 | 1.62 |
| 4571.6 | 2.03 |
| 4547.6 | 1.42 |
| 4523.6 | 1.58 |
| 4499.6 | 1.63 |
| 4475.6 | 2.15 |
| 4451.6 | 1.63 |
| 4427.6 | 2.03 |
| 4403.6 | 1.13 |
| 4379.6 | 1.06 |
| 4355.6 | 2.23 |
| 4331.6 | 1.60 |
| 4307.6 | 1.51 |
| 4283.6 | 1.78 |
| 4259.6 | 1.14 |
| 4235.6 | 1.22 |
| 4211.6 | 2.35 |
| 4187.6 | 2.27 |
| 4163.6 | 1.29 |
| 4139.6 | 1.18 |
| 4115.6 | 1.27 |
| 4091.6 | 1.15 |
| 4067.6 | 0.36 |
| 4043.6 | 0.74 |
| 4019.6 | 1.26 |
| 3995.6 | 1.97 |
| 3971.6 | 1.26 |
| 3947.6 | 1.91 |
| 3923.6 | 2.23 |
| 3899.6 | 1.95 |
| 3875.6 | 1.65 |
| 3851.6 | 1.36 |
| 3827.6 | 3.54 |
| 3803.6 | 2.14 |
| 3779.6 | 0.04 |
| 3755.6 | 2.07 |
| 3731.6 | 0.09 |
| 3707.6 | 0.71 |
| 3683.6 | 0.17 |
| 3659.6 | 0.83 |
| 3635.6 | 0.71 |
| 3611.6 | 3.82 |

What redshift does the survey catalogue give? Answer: 0.13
